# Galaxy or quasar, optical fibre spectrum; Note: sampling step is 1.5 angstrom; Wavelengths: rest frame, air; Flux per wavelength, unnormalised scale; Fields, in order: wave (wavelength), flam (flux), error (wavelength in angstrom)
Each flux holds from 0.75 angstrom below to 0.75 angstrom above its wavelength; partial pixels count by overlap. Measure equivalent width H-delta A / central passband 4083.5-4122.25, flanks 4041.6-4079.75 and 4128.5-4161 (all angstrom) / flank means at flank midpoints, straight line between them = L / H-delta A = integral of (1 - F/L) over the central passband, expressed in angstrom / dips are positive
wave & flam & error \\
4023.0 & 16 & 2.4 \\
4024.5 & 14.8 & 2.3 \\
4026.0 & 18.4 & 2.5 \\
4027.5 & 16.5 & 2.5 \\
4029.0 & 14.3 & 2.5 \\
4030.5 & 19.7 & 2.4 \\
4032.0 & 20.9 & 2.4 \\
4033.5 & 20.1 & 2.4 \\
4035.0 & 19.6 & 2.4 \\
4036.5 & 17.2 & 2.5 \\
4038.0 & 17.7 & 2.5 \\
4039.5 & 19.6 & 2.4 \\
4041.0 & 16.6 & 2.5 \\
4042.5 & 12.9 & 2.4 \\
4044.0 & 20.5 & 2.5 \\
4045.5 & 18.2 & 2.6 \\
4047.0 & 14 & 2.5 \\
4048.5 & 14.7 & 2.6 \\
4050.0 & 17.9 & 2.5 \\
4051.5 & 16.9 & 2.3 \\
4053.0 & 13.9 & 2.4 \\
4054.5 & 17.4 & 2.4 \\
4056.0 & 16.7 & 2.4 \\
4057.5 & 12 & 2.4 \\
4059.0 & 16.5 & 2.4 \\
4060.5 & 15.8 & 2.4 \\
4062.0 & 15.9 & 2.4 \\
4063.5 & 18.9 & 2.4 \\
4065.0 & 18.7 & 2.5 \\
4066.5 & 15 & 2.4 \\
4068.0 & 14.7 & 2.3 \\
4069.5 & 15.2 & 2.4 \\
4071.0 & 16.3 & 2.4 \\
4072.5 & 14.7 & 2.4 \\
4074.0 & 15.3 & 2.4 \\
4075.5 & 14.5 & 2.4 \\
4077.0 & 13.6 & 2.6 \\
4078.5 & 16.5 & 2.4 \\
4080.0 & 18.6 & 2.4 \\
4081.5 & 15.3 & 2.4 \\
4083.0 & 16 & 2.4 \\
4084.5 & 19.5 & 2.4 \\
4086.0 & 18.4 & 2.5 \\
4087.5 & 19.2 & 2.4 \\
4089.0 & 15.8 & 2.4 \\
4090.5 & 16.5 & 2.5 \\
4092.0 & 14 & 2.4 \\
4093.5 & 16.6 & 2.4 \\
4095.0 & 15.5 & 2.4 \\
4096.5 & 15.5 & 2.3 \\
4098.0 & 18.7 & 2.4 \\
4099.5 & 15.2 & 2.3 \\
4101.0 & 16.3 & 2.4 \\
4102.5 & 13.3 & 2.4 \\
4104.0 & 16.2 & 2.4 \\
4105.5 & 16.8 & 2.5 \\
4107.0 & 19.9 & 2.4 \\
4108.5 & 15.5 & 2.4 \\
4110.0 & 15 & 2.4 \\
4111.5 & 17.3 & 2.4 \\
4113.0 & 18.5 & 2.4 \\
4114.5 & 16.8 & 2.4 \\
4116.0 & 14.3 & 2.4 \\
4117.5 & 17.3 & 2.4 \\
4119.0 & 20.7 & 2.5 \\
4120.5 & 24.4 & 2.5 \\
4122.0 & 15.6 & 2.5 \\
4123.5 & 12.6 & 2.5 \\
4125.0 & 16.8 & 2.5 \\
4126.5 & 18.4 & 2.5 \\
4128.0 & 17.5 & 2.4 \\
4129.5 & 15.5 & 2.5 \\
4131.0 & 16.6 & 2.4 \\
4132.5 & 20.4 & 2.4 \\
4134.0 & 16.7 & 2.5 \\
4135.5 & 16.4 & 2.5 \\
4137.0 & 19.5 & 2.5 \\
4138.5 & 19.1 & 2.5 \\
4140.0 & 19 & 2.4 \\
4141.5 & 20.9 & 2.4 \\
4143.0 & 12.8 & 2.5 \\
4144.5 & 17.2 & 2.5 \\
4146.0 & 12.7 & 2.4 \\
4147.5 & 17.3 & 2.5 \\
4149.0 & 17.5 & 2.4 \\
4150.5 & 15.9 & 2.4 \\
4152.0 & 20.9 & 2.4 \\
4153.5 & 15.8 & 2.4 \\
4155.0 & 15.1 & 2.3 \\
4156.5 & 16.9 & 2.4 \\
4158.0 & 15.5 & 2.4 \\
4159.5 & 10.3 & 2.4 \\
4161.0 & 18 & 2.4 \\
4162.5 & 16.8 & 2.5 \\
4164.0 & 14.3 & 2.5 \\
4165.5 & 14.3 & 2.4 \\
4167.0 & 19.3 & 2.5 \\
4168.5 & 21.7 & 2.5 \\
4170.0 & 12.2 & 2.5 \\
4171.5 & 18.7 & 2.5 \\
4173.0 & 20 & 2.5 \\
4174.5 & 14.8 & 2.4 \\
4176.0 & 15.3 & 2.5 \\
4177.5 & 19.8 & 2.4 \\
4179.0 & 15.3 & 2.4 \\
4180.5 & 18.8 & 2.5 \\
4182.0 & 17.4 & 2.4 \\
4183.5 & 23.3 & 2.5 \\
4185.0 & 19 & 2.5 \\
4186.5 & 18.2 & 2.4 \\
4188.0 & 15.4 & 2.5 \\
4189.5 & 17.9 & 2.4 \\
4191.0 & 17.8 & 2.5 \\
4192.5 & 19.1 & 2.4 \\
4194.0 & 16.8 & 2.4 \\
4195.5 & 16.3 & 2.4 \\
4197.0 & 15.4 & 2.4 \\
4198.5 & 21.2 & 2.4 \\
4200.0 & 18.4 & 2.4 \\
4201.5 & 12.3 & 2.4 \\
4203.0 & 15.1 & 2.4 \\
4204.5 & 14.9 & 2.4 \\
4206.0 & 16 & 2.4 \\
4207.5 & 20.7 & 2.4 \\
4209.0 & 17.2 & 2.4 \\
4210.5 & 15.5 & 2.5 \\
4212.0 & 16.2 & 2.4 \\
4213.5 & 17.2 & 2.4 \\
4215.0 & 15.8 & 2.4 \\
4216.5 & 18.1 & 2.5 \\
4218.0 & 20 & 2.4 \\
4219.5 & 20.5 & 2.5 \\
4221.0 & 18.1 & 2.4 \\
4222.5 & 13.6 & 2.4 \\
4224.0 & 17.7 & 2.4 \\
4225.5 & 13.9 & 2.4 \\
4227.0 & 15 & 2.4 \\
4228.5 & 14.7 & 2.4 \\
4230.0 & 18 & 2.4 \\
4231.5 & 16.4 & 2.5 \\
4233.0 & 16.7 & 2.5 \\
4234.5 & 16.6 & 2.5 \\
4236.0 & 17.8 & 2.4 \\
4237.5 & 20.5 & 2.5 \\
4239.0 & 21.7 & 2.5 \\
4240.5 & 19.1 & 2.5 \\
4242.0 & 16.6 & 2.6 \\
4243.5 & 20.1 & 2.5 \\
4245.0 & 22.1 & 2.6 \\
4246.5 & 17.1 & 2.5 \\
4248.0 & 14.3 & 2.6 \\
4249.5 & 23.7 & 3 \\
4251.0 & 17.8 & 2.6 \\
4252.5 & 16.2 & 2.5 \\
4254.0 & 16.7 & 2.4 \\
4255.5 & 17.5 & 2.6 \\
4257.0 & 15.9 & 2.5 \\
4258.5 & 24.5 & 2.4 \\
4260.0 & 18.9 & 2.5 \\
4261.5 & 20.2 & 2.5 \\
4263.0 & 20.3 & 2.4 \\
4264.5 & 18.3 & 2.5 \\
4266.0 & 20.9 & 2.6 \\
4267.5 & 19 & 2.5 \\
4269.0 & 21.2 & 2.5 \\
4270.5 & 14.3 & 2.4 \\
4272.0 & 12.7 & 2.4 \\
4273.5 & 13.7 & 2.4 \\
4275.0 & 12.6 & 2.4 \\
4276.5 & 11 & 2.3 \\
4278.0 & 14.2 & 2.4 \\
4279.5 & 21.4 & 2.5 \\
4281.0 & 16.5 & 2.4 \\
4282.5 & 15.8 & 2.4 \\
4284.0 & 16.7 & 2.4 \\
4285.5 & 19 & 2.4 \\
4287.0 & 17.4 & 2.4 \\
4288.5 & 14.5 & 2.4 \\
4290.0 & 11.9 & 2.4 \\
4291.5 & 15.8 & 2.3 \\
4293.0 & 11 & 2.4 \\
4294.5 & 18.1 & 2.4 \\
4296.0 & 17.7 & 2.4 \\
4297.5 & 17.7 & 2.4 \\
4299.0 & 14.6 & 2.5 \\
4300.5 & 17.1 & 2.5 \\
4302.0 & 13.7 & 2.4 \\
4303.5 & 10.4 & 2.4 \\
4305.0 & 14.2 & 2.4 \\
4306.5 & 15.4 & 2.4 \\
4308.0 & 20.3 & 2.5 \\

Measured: -1.6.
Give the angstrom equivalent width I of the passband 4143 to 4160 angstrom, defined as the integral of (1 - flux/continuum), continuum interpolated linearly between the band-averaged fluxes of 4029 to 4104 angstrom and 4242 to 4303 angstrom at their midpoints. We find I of 0.90 angstrom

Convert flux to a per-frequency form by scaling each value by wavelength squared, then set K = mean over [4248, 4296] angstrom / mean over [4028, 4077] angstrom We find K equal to 1.14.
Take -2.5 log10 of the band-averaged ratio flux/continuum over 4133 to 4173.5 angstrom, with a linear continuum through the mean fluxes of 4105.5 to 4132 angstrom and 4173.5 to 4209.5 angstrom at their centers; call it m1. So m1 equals 0.03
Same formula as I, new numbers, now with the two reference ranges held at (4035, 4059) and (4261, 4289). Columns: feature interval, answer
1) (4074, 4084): 0.5 angstrom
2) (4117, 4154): -2.0 angstrom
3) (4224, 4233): 0.5 angstrom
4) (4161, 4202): -1.8 angstrom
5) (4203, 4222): -0.7 angstrom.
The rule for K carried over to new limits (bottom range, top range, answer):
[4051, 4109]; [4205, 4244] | 1.15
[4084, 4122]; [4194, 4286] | 1.09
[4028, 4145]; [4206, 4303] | 1.10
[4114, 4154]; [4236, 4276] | 1.11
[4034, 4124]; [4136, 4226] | 1.08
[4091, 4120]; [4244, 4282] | 1.15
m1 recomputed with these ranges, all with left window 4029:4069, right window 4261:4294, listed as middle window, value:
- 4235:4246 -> -0.19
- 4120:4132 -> -0.02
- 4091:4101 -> 0.06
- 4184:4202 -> -0.06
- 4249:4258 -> -0.10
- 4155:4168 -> 0.06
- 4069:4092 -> 0.04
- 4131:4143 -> -0.10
